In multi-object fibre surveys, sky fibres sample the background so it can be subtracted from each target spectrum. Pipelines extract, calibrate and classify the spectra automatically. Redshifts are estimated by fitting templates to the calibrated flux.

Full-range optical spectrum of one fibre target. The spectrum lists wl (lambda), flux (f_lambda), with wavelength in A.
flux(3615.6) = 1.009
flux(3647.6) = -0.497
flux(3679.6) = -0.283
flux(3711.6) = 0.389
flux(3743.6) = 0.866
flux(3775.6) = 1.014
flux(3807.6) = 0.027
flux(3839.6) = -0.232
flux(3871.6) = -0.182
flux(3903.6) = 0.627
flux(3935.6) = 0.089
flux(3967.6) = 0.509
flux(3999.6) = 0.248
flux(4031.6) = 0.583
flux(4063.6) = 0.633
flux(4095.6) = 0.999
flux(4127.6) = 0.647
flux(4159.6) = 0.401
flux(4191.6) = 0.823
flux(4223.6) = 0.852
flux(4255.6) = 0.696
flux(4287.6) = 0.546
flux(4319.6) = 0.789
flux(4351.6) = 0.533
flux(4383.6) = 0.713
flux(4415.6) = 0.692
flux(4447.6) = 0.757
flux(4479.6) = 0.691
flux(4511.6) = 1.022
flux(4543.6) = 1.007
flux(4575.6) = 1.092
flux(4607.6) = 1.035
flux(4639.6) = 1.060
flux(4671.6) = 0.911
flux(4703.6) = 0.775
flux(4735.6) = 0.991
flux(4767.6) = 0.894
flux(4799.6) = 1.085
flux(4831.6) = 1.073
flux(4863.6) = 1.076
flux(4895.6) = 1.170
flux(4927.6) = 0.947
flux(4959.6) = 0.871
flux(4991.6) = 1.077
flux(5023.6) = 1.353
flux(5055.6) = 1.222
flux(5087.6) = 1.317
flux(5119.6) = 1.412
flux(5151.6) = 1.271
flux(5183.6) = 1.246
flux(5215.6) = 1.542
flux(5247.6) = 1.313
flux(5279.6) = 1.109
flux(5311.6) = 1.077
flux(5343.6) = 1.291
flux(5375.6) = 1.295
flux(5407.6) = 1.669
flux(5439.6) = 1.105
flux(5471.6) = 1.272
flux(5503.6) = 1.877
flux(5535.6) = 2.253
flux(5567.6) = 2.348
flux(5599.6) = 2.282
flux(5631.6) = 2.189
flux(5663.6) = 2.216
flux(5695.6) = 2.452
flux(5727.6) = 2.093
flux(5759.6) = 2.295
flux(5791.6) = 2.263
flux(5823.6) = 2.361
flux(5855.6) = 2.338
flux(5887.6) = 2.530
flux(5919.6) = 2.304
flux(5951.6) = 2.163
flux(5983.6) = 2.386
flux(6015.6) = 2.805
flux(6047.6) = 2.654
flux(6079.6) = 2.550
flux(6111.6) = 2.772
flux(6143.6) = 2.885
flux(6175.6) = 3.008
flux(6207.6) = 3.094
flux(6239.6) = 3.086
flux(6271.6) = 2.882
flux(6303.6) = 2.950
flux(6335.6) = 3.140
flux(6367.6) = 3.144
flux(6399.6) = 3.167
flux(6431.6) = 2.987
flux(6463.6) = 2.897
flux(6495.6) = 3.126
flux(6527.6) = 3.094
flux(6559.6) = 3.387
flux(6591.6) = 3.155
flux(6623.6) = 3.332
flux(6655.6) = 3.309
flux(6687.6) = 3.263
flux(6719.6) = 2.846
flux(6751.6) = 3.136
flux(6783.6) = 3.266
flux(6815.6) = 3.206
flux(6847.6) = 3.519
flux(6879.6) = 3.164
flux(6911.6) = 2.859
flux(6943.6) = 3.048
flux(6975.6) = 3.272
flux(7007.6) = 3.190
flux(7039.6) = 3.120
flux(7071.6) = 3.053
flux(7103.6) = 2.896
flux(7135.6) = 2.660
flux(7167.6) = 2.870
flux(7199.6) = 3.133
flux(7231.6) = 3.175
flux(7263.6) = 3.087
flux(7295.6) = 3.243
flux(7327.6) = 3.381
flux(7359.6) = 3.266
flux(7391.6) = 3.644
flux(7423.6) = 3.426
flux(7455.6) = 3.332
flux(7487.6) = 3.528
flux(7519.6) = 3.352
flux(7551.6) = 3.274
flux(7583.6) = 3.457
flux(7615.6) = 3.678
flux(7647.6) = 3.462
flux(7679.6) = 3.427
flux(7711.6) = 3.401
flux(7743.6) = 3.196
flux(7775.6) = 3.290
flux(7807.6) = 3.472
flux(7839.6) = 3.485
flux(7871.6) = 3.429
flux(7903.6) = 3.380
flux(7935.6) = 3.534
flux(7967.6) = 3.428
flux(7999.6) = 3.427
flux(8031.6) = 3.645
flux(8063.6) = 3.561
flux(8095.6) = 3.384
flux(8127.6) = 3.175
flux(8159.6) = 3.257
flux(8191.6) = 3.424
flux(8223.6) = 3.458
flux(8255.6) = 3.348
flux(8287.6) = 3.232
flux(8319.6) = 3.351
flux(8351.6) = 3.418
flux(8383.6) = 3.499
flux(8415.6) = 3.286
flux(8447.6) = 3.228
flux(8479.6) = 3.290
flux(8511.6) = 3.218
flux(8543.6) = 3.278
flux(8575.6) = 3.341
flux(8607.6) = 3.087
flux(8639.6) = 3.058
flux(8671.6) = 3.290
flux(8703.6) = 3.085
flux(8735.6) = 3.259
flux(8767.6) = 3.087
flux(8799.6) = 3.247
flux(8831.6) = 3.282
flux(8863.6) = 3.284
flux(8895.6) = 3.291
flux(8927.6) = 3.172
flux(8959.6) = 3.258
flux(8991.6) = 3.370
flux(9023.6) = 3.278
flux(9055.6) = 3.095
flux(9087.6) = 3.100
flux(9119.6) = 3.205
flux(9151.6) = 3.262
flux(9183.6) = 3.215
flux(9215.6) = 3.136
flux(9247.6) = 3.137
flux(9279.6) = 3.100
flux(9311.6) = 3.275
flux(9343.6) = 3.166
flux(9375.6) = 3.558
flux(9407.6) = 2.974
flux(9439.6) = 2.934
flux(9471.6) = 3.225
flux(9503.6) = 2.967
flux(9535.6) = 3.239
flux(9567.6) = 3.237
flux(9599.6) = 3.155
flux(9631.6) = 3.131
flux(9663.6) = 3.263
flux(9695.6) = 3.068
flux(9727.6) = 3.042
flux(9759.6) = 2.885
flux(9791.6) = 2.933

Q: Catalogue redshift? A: 0.38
